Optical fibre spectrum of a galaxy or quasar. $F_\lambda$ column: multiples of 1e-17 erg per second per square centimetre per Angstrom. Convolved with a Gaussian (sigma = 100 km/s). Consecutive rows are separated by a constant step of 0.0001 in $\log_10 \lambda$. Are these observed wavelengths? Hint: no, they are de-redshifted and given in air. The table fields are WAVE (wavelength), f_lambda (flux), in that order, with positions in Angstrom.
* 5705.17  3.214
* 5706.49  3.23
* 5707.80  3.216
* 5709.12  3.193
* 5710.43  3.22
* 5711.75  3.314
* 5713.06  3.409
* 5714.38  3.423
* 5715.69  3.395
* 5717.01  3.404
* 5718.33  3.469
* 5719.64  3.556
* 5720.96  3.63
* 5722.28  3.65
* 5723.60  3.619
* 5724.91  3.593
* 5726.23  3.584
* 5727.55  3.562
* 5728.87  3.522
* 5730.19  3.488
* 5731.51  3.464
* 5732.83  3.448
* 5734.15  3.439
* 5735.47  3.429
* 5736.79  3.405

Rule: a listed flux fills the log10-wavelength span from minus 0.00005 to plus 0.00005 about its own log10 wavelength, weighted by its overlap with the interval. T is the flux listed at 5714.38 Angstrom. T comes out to 3.423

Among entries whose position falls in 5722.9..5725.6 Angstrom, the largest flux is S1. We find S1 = 3.619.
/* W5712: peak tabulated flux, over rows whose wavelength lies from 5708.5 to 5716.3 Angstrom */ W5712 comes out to 3.423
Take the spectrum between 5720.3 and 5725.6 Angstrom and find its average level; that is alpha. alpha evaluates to 3.62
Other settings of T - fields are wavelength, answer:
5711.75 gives 3.314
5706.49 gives 3.23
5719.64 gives 3.556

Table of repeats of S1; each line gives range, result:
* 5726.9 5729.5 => 3.562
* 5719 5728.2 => 3.65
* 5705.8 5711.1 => 3.23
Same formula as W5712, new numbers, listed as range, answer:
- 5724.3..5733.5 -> 3.593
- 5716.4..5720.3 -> 3.556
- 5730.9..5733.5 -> 3.464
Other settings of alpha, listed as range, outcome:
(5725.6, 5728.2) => 3.57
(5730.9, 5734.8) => 3.45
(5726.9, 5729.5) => 3.54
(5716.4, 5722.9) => 3.54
